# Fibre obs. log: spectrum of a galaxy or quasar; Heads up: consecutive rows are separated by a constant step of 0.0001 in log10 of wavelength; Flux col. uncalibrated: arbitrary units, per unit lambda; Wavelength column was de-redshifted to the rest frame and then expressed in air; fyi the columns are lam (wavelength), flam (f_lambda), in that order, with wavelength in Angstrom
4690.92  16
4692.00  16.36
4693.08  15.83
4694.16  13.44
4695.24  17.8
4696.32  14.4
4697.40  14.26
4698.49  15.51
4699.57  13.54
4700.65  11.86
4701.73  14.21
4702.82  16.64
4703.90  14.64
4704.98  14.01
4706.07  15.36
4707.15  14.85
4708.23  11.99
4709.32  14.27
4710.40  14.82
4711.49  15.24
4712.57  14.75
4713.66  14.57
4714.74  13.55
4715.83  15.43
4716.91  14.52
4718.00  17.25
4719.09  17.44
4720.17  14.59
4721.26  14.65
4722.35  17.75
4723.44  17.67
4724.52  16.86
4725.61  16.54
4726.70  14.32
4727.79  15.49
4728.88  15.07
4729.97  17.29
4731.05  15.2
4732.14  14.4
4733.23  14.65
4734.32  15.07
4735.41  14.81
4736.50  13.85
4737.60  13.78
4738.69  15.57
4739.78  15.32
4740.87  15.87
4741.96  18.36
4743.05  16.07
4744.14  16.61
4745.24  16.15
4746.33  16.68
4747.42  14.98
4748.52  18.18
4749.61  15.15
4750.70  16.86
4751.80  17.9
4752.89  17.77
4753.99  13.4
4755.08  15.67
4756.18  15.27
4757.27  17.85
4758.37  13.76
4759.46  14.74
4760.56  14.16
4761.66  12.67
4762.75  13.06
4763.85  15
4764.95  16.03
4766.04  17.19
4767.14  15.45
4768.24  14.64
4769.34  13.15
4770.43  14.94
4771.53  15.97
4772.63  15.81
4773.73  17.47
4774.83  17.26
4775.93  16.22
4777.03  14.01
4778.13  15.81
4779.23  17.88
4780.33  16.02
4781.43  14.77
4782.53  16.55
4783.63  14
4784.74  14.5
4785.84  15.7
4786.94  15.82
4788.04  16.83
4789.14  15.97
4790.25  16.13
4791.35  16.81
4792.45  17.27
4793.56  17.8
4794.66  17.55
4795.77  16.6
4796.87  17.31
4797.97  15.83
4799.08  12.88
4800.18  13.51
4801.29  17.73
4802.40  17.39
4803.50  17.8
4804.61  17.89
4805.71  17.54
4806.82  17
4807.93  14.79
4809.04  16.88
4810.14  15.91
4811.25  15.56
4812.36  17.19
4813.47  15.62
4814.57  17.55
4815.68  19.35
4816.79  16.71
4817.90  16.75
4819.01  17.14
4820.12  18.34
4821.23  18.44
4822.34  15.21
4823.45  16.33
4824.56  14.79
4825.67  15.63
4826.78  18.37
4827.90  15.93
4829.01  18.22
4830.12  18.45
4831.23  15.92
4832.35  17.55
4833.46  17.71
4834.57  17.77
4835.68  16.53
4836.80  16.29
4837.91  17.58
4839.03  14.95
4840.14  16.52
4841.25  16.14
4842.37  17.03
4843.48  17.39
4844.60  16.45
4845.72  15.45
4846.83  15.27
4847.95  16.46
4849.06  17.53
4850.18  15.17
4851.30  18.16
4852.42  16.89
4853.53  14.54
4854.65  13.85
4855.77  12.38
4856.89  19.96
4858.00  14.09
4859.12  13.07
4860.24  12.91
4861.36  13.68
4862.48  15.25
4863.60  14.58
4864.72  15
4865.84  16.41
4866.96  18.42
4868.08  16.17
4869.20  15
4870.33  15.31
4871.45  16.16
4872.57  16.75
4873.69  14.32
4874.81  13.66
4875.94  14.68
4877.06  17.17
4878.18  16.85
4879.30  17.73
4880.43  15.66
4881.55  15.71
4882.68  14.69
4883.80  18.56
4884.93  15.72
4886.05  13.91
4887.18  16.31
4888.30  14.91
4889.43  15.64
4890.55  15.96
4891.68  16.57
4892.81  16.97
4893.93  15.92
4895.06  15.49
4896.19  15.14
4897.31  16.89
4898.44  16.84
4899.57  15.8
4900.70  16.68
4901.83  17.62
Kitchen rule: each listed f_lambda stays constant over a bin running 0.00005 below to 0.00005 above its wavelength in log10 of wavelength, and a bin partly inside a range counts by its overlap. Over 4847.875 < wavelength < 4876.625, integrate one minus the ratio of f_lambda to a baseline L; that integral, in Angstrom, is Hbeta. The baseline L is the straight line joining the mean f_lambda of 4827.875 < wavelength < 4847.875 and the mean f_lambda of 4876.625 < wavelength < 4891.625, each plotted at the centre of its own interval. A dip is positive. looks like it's 1.8 Angstrom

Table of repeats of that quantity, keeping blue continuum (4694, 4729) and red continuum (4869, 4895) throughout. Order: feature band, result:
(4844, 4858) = -0.21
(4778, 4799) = -1.06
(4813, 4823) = -1.08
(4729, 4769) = -0.71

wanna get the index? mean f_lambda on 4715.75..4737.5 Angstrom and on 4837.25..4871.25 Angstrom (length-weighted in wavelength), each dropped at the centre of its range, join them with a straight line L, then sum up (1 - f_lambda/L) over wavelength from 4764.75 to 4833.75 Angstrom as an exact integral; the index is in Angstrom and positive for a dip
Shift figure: -3.2 Angstrom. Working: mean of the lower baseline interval 15.6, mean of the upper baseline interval 15.7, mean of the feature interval 16.4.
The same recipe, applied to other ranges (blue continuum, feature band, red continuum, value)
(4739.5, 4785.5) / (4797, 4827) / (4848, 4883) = -1.8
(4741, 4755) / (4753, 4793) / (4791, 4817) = 2.5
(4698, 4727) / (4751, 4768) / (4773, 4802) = 0.4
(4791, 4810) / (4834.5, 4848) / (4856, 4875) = -0.5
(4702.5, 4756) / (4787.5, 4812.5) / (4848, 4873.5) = -1.6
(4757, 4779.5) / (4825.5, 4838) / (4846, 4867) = -1.5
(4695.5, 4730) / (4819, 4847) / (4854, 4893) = -2.4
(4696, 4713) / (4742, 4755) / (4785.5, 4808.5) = -0.9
